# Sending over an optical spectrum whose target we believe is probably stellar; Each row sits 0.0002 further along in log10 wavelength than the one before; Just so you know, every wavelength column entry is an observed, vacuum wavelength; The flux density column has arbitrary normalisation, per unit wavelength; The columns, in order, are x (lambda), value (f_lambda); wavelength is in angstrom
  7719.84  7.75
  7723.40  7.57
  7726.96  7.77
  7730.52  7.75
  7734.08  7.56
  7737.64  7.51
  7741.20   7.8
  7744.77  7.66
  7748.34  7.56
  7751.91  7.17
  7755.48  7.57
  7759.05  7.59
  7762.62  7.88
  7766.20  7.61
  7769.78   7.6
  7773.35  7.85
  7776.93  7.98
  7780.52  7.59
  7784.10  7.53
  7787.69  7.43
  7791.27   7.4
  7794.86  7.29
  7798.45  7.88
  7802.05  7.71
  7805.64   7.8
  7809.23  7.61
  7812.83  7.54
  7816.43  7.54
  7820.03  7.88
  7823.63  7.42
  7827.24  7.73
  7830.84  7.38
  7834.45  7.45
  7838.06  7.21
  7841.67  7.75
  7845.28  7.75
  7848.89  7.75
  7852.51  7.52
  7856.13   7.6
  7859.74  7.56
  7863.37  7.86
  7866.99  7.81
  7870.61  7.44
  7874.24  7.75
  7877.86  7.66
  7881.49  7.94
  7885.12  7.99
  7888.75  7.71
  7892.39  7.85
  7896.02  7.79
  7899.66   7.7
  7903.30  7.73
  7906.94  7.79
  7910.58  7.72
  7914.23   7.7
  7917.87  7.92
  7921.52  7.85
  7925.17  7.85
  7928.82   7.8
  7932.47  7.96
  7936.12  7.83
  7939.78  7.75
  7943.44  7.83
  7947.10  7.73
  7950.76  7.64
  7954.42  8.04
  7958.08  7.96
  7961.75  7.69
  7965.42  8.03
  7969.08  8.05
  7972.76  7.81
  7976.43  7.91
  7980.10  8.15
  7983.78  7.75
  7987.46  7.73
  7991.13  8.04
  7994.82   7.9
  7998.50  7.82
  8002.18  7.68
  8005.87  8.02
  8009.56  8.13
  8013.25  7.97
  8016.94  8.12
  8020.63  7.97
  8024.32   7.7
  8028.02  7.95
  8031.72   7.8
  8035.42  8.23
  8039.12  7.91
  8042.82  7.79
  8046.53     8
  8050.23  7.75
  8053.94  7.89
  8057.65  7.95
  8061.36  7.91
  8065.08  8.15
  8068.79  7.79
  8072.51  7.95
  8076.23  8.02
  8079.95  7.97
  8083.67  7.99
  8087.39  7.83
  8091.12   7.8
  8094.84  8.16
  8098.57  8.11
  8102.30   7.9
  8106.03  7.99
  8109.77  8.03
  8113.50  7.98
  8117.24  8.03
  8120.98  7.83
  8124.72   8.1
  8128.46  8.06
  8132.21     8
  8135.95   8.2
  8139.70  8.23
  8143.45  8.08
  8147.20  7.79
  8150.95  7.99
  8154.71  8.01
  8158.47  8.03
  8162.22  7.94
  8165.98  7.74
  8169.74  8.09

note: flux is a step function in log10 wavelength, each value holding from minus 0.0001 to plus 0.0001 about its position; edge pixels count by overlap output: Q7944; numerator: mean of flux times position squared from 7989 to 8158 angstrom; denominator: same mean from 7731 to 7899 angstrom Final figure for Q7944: 1.1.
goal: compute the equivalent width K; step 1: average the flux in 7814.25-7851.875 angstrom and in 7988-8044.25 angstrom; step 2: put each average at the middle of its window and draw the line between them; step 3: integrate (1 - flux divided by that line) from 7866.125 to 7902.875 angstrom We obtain -0.4 angstrom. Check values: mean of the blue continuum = 7.58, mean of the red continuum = 7.93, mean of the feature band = 7.76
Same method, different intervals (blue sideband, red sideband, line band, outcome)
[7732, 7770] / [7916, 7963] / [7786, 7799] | 0.3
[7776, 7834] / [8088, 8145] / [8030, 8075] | 0.1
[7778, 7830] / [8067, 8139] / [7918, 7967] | -0.4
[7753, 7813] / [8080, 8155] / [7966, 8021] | -0.5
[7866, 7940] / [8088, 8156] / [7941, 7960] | 0.0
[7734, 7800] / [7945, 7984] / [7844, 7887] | 0.2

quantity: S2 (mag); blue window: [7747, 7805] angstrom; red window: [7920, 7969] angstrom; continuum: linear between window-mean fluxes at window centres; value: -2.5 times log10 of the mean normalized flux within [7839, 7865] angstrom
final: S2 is 0.007 mag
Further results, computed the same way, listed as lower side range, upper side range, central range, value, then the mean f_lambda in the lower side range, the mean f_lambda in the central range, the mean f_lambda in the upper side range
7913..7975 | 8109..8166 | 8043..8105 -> 0.00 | 7.85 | 7.94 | 8.01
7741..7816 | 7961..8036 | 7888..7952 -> 0.00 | 7.62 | 7.79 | 7.92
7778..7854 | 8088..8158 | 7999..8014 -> -0.01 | 7.58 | 7.94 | 8.01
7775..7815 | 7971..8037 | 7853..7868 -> 0.00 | 7.61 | 7.68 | 7.93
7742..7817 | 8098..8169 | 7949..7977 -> -0.01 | 7.61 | 7.89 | 8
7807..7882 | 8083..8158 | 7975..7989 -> -0.01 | 7.62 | 7.89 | 8.01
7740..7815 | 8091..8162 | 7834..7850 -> 0.01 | 7.62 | 7.59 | 8.02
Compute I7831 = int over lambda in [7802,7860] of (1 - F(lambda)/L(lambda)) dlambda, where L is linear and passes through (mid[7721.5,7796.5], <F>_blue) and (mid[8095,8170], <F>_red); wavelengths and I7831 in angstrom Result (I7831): 0.6 angstrom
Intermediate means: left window 7.6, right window 8.01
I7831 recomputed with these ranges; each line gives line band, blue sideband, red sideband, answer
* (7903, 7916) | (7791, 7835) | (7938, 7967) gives 0.0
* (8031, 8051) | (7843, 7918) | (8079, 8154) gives 0.0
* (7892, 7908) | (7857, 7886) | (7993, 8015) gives 0.0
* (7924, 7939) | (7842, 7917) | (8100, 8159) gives -0.1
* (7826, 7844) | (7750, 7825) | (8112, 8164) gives 0.4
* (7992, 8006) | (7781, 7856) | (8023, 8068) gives 0.0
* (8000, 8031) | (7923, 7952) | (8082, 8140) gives -0.2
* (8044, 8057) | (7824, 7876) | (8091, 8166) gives 0.0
